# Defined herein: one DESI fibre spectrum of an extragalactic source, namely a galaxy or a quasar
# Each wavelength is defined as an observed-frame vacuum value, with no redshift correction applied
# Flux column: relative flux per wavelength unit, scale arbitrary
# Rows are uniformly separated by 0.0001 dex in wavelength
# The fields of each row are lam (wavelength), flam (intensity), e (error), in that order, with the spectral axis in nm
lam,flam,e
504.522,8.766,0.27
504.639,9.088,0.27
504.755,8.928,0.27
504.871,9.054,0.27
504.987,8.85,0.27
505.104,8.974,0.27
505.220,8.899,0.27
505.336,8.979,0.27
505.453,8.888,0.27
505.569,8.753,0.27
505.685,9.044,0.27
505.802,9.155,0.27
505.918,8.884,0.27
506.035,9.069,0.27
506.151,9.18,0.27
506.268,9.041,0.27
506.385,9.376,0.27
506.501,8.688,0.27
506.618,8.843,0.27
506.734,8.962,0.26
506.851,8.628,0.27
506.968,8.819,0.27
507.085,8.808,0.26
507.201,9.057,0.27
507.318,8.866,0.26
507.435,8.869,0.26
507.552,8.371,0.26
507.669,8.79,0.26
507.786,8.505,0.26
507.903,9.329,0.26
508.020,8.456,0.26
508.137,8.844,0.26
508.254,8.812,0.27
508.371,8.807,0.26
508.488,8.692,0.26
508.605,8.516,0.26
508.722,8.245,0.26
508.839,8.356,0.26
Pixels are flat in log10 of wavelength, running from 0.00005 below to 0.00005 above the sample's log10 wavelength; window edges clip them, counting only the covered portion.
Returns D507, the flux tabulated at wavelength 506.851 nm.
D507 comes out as 8.628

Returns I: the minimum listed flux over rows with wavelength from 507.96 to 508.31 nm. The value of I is 8.456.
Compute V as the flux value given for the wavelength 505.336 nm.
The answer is 8.979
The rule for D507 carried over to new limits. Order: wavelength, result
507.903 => 9.329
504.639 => 9.088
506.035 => 9.069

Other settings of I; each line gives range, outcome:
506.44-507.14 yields 8.628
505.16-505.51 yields 8.888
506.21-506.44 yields 9.041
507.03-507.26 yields 8.808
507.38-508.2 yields 8.371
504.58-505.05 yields 8.85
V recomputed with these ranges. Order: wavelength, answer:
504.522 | 8.766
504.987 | 8.85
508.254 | 8.812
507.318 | 8.866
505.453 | 8.888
